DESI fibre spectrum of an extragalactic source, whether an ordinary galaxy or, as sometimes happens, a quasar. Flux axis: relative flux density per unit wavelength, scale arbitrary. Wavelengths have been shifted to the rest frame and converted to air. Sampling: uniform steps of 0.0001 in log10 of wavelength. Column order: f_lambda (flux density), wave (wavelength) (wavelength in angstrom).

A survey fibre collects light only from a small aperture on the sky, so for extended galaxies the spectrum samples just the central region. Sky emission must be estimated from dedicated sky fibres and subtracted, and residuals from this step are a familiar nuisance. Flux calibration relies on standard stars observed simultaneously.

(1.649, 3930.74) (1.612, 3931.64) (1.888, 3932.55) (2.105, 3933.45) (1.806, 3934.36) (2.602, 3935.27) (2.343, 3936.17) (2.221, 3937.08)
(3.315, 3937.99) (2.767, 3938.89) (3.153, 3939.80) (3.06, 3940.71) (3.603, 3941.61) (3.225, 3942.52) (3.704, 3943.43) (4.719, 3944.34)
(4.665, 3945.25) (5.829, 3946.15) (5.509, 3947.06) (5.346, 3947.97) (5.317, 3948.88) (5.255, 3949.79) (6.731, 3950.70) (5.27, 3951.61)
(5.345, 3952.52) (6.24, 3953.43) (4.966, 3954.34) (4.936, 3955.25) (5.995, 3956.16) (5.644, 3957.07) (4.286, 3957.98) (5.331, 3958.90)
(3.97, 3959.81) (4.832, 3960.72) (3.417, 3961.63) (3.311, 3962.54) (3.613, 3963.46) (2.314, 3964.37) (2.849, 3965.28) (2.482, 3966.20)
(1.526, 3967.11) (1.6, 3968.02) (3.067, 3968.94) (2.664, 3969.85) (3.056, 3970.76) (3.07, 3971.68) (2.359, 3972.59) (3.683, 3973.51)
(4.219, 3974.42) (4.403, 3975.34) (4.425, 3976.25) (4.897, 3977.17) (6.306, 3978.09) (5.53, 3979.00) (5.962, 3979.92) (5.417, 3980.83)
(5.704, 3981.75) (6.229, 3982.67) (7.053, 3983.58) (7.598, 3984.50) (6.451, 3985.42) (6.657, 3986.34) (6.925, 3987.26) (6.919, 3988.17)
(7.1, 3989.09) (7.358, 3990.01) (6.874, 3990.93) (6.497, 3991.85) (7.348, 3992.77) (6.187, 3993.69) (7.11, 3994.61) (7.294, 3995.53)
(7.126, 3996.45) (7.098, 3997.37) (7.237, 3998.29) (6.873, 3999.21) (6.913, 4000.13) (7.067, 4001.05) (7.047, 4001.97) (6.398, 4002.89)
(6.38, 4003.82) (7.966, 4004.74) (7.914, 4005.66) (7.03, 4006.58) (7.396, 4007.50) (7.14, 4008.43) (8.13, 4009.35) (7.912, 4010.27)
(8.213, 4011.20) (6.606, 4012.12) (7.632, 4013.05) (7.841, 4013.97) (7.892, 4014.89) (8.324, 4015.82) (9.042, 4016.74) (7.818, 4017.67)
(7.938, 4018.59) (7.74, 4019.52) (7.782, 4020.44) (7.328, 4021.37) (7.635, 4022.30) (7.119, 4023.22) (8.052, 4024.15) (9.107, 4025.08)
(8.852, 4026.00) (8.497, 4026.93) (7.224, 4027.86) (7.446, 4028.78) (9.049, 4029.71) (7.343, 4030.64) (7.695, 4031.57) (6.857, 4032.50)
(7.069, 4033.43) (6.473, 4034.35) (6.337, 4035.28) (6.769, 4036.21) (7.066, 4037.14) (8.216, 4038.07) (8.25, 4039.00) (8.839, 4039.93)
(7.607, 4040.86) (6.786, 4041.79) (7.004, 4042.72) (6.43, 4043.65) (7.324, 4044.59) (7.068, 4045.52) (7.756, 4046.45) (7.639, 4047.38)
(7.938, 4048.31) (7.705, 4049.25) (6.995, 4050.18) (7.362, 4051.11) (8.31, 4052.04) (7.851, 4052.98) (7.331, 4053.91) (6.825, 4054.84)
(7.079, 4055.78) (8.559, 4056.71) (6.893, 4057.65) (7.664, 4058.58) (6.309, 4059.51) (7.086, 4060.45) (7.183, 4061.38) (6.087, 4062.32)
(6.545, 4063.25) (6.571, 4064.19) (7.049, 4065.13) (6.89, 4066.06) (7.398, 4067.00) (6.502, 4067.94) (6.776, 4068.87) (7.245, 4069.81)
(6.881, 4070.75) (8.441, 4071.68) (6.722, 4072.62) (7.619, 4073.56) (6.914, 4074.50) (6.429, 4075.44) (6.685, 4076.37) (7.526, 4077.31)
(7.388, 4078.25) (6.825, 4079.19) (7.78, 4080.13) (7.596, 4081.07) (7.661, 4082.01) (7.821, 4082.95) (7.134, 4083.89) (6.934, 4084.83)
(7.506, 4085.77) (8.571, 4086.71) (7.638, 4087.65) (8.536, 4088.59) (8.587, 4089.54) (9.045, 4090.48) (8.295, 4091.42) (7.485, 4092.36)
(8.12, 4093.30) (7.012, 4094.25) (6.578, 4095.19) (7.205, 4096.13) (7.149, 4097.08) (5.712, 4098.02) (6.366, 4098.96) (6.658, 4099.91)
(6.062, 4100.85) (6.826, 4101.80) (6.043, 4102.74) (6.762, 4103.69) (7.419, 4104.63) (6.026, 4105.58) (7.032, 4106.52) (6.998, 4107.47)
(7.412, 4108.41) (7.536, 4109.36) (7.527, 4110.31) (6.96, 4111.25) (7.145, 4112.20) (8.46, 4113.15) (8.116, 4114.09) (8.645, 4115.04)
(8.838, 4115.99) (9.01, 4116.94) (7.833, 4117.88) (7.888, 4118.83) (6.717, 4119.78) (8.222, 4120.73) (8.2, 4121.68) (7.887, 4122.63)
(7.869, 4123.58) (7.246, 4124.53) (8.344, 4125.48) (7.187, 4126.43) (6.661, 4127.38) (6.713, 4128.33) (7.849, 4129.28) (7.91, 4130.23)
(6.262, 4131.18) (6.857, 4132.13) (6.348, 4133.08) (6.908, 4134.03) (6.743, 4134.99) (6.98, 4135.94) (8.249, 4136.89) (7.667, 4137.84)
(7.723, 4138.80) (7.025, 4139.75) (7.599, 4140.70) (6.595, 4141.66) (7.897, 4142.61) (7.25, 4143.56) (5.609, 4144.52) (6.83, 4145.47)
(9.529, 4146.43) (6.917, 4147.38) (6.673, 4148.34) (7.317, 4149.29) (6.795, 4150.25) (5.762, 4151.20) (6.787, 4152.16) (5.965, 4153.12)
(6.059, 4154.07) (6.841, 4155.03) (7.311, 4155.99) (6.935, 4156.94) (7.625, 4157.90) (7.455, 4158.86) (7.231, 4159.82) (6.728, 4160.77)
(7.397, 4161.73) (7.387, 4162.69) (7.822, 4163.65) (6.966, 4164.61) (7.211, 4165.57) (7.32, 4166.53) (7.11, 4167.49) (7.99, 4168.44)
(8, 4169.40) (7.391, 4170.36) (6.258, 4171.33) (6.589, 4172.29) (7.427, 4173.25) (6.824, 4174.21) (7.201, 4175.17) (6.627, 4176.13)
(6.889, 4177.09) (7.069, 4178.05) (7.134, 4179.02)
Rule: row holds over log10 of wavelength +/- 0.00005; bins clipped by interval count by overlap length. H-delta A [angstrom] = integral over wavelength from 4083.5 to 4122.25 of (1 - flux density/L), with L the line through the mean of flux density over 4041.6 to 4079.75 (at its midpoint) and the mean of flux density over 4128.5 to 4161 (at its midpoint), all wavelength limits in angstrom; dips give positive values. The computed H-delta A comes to -1.94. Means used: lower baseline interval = 7.16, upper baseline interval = 7.07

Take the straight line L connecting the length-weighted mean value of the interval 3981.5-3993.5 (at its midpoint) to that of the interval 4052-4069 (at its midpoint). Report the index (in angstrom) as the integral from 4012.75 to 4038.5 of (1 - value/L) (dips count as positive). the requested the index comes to -2.8 angstrom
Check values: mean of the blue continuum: 6.83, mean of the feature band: 7.72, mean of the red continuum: 7.08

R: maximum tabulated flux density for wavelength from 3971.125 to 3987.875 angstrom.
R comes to 7.598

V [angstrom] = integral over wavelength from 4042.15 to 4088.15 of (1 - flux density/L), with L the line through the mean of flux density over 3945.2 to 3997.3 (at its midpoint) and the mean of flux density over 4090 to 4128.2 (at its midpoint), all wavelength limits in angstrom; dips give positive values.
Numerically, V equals -3.95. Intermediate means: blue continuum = 5.15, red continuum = 7.41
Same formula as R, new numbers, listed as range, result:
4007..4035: 9.107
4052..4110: 9.045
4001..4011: 8.13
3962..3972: 3.613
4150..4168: 7.822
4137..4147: 9.529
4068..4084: 8.441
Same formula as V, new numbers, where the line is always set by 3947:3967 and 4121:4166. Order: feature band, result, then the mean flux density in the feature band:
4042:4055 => -3.4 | 7.4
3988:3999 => -4.1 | 7.01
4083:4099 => -2.8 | 7.56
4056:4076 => -3.0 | 7.04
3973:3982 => -0.2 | 5.02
